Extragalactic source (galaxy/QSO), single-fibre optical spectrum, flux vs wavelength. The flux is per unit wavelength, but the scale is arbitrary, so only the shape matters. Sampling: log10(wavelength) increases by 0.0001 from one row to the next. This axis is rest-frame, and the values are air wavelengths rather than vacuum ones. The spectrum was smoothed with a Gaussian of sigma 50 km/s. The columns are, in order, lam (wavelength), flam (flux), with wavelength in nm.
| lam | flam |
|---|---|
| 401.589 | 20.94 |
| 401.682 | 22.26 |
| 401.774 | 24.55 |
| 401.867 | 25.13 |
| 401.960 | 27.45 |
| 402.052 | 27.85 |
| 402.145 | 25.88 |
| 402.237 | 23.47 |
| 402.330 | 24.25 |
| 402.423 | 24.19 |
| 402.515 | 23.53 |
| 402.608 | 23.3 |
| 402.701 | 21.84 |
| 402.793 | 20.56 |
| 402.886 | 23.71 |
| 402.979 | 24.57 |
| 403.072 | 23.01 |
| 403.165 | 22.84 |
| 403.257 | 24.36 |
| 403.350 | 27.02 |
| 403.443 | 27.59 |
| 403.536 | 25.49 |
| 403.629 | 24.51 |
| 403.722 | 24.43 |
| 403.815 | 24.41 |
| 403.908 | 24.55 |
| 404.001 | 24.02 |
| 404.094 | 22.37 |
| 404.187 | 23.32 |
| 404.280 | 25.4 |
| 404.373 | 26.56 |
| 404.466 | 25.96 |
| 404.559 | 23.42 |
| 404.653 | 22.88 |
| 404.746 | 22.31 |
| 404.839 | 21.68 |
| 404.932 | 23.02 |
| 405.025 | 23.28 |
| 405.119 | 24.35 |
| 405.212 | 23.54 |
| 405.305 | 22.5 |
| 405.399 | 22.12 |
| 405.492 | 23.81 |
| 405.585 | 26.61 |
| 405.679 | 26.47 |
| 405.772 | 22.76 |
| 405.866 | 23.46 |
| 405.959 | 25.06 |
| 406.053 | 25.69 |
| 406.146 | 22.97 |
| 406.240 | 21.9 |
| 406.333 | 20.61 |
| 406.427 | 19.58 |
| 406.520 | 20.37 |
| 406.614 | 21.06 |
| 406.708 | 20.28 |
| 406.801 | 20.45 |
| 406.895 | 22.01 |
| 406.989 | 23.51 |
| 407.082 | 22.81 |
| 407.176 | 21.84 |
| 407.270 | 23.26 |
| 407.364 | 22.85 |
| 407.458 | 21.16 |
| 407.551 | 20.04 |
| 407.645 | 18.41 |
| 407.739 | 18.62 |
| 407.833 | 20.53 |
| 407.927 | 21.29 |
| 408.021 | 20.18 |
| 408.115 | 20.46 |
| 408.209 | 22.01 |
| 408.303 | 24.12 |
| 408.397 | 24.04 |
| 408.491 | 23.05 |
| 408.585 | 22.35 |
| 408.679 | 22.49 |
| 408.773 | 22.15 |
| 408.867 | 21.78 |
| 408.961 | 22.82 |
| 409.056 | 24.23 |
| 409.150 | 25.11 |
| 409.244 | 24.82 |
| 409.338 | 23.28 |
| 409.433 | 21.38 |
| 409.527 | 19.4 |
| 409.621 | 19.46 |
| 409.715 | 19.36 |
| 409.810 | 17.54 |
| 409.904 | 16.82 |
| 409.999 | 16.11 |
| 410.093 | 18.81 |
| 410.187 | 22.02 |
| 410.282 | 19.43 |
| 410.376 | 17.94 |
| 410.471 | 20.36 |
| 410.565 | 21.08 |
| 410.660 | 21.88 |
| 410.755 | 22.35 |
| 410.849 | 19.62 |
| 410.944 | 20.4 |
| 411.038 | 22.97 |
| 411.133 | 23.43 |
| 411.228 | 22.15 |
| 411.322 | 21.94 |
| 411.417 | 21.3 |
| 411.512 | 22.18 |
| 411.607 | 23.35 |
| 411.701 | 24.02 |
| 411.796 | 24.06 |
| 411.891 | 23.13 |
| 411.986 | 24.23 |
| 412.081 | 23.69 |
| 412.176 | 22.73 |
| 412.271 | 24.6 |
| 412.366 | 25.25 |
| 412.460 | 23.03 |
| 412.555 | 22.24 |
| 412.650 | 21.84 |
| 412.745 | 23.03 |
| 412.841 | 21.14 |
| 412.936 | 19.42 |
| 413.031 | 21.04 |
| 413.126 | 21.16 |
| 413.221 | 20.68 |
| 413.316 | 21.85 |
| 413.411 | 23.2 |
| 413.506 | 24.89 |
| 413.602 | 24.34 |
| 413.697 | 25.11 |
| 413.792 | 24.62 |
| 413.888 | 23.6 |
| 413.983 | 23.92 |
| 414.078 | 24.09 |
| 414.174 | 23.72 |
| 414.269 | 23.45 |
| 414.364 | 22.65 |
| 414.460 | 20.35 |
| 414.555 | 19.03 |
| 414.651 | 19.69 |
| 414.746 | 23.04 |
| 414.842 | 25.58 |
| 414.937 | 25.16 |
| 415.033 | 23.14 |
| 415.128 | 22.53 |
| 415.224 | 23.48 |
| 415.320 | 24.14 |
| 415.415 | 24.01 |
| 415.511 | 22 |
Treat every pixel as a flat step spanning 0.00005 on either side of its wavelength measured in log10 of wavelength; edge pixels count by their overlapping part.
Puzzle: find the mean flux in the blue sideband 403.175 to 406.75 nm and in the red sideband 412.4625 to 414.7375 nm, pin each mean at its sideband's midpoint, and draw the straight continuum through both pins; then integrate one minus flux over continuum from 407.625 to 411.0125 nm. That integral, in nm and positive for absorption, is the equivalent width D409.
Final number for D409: 0.30 nm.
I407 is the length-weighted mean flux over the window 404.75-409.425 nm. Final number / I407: 22.5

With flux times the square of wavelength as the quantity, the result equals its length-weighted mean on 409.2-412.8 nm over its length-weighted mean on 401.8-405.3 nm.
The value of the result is 0.93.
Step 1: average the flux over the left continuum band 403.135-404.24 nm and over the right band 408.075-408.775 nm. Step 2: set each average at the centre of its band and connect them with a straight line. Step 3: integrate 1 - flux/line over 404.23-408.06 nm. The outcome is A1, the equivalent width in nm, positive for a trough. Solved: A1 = 0.17 nm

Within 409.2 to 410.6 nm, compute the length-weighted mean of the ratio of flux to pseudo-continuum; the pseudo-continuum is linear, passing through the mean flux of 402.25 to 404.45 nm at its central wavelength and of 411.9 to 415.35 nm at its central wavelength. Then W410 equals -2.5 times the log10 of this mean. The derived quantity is 0.18 mag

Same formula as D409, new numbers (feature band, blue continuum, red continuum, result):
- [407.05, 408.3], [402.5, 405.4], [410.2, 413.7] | 0.11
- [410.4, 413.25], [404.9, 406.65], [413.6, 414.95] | 0.11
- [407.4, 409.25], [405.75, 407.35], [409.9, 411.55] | -0.03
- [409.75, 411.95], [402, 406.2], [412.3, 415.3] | 0.21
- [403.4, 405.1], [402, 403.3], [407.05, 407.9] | -0.09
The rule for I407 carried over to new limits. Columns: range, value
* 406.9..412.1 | 21.6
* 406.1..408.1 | 21.1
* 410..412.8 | 22.1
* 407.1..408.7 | 21.6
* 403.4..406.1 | 24.2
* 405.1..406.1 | 24.2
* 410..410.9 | 20.2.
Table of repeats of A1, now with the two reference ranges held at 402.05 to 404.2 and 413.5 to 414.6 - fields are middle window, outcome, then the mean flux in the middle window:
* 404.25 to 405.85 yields 0.006 nm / 23.9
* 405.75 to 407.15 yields 0.101 nm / 22.2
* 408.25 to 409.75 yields 0.073 nm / 22.5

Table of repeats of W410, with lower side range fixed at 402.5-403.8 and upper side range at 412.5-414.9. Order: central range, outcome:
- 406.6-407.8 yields 0.11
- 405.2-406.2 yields -0.02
